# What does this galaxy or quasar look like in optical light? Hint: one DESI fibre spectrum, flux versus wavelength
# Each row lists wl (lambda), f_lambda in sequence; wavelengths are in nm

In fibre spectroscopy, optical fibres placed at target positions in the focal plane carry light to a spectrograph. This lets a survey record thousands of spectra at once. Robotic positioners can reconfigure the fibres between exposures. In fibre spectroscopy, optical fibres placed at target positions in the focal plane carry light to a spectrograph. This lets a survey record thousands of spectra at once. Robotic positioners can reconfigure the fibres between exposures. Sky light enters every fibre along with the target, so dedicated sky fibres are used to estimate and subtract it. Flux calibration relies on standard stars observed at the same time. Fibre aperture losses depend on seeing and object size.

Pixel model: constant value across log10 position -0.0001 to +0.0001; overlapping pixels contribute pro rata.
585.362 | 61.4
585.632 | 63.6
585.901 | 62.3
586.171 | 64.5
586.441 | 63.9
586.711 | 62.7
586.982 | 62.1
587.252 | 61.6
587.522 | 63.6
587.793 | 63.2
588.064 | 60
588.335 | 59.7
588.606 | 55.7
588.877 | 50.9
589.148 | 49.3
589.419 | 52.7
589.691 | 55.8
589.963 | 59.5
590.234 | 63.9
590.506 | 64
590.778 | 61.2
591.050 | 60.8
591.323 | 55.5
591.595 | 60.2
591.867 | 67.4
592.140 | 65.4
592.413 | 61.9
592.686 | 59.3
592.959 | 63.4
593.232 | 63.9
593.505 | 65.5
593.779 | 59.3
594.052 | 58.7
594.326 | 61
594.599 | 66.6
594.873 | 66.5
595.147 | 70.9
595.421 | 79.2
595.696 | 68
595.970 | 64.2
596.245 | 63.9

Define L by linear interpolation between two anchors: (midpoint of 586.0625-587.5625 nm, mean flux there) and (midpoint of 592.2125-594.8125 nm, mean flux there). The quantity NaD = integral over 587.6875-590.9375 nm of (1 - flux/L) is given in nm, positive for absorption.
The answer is 0.25 nm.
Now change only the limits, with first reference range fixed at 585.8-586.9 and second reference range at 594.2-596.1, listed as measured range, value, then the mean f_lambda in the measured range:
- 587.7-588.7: 0.07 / 59.6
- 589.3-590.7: 0.13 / 59.3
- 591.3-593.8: 0.15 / 62.6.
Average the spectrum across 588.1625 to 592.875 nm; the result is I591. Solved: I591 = 59.1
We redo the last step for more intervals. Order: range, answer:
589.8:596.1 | 63.7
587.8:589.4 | 55.6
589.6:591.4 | 60.3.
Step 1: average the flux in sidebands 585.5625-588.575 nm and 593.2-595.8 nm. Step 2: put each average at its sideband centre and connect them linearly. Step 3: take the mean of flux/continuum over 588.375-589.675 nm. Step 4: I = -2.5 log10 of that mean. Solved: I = 0.190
